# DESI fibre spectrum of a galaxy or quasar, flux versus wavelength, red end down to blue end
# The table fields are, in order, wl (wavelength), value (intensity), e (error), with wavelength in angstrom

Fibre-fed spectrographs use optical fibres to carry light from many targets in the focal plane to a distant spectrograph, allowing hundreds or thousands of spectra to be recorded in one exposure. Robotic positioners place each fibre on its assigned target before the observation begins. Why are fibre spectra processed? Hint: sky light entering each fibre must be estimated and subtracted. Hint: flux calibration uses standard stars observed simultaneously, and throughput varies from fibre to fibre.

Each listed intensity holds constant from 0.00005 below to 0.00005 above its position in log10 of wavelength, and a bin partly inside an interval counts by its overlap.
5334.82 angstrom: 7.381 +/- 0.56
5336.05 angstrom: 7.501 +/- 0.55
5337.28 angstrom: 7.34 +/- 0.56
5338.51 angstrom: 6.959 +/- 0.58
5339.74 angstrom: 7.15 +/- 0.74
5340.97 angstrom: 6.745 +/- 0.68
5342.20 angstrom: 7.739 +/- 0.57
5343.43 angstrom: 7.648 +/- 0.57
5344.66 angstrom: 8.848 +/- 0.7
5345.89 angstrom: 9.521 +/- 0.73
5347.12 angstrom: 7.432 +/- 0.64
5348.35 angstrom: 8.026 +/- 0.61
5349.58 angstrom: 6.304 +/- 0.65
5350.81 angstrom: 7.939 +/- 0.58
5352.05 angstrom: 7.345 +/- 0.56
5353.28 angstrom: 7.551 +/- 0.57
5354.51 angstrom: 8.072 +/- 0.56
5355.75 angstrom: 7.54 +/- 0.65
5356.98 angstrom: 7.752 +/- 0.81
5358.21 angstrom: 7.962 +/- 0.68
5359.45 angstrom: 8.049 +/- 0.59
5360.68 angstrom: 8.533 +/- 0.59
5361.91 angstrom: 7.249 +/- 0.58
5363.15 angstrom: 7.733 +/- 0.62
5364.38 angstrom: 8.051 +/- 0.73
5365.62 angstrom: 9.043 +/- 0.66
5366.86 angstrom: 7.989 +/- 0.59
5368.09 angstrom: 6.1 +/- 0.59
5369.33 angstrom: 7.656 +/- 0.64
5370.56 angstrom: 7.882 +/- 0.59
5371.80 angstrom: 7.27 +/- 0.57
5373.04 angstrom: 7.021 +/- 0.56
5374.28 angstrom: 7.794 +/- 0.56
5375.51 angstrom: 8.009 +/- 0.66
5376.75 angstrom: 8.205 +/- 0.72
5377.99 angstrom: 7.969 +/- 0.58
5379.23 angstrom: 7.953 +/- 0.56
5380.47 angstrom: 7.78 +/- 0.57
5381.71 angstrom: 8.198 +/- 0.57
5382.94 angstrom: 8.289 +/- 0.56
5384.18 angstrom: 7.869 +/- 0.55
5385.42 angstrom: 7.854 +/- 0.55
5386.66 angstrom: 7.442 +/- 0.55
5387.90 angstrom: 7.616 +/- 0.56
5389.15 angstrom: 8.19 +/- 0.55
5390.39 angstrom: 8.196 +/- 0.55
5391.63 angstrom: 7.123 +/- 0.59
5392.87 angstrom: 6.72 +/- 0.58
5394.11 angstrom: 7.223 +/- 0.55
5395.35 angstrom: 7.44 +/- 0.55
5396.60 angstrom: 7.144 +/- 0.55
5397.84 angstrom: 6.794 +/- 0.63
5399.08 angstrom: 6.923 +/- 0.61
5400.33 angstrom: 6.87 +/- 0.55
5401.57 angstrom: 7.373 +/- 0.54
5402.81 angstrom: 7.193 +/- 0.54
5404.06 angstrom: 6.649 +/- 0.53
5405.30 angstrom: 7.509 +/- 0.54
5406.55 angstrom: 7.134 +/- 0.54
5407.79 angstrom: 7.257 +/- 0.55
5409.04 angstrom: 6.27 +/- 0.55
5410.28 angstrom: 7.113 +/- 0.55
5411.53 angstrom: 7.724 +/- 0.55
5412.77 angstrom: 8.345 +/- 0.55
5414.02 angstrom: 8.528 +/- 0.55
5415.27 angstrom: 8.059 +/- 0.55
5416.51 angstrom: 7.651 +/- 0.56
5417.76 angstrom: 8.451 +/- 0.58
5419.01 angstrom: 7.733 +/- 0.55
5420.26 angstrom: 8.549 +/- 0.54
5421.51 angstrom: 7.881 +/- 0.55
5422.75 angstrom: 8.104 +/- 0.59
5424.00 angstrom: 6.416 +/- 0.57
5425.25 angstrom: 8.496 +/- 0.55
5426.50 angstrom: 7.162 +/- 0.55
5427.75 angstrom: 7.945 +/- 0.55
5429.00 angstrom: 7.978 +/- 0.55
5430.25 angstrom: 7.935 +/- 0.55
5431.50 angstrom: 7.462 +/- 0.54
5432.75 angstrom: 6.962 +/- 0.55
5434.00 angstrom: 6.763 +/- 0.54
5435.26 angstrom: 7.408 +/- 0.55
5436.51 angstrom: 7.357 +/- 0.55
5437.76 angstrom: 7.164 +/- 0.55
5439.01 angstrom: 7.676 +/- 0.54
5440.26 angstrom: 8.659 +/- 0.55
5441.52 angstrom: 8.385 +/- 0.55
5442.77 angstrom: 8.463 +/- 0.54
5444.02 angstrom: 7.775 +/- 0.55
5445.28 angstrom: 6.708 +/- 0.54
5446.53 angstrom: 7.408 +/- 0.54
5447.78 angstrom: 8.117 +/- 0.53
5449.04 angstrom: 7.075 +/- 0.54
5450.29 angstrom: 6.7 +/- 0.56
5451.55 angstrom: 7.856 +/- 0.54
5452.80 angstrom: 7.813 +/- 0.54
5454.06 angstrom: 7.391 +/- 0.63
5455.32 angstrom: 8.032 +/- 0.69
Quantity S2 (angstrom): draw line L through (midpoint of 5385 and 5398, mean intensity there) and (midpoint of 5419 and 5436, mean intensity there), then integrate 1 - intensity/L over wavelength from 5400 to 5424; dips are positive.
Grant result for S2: -0.10 angstrom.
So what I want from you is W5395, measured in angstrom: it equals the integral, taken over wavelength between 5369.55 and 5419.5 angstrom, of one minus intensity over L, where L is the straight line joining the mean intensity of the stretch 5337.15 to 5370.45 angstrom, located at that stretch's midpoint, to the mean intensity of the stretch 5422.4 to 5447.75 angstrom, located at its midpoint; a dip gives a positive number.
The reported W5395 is 0.66 angstrom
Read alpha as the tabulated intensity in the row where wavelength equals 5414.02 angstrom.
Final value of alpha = 8.528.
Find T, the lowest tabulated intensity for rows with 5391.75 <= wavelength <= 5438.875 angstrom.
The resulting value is 6.27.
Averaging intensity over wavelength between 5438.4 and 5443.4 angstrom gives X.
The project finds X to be 8.3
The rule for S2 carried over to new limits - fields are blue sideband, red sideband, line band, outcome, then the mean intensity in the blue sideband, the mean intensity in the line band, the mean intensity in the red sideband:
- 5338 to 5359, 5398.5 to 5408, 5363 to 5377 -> -0.5 angstrom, 7.68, 7.72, 7.11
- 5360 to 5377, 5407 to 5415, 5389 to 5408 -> 1.0 angstrom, 7.75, 7.21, 7.56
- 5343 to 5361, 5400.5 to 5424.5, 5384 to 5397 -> 0.3 angstrom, 7.89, 7.52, 7.57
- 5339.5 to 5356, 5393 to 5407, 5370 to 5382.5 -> -0.7 angstrom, 7.72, 7.82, 7.1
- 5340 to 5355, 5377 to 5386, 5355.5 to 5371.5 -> 0.1 angstrom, 7.75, 7.81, 8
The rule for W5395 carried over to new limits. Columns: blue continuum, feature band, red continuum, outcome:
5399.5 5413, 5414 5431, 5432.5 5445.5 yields -1.1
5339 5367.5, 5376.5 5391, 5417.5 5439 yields -0.4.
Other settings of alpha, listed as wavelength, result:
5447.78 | 8.117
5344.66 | 8.848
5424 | 6.416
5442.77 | 8.463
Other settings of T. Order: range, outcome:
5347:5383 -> 6.1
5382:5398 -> 6.72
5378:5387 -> 7.442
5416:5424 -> 6.416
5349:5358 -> 6.304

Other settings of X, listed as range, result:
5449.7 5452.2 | 7.29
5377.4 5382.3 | 7.97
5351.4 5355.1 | 7.65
